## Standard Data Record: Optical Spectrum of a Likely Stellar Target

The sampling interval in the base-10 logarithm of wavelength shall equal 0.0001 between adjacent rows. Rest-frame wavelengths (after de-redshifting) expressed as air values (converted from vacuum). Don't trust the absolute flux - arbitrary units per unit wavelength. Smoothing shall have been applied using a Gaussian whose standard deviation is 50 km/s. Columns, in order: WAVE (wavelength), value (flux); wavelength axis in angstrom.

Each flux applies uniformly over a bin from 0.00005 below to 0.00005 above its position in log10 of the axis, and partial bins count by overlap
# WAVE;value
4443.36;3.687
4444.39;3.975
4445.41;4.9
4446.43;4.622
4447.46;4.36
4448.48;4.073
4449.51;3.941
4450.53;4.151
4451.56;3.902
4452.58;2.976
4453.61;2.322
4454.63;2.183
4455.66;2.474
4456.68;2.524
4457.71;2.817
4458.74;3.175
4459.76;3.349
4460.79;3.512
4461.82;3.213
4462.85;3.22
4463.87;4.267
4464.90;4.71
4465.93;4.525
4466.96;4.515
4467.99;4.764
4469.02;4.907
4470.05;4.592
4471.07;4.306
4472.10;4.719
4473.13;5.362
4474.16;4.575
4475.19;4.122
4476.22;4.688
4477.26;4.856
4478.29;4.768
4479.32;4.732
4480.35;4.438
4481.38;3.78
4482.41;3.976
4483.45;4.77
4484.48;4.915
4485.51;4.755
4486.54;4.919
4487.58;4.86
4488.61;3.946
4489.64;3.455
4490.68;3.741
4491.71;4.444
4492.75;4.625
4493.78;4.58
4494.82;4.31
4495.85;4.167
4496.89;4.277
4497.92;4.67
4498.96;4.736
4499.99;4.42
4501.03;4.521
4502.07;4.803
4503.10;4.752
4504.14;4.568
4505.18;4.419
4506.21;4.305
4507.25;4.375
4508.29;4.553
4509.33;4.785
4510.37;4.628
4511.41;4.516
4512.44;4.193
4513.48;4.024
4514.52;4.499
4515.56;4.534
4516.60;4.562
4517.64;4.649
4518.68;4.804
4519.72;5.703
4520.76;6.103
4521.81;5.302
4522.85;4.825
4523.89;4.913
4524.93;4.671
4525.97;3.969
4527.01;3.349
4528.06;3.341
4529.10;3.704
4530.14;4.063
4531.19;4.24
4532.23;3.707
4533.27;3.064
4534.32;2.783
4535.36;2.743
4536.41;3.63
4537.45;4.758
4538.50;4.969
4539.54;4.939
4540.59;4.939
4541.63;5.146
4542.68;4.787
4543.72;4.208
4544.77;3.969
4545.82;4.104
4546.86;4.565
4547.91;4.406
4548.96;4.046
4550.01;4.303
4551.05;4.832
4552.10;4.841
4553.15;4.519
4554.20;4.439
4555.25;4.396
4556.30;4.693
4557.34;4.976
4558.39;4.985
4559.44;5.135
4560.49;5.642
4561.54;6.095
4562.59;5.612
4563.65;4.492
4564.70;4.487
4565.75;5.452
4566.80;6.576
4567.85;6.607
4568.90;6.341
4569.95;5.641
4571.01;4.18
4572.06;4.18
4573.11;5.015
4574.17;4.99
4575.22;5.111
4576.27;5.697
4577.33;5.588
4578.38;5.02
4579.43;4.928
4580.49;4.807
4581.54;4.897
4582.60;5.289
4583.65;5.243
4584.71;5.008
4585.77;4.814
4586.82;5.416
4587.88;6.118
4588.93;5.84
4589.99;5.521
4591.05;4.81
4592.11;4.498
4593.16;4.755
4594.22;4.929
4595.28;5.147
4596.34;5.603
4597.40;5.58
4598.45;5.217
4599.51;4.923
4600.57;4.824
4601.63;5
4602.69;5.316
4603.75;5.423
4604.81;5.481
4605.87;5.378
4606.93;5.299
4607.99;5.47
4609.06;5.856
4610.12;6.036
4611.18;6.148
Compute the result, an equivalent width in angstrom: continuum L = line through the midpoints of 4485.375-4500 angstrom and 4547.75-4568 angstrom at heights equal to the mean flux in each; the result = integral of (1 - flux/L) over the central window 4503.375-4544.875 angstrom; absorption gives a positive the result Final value 2.6 angstrom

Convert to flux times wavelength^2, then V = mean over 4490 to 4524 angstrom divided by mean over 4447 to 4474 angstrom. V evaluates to 1.23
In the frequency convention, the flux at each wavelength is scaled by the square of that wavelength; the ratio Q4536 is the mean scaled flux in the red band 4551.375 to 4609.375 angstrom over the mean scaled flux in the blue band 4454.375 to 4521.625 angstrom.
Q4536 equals 1.24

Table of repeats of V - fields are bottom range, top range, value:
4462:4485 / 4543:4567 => 1.10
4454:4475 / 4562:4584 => 1.42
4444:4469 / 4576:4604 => 1.48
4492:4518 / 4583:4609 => 1.21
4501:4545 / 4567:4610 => 1.23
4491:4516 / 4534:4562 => 1.04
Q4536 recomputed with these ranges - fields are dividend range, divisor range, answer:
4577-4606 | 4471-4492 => 1.21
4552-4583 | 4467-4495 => 1.19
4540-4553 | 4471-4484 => 1.02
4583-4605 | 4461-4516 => 1.23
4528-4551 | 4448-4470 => 1.19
